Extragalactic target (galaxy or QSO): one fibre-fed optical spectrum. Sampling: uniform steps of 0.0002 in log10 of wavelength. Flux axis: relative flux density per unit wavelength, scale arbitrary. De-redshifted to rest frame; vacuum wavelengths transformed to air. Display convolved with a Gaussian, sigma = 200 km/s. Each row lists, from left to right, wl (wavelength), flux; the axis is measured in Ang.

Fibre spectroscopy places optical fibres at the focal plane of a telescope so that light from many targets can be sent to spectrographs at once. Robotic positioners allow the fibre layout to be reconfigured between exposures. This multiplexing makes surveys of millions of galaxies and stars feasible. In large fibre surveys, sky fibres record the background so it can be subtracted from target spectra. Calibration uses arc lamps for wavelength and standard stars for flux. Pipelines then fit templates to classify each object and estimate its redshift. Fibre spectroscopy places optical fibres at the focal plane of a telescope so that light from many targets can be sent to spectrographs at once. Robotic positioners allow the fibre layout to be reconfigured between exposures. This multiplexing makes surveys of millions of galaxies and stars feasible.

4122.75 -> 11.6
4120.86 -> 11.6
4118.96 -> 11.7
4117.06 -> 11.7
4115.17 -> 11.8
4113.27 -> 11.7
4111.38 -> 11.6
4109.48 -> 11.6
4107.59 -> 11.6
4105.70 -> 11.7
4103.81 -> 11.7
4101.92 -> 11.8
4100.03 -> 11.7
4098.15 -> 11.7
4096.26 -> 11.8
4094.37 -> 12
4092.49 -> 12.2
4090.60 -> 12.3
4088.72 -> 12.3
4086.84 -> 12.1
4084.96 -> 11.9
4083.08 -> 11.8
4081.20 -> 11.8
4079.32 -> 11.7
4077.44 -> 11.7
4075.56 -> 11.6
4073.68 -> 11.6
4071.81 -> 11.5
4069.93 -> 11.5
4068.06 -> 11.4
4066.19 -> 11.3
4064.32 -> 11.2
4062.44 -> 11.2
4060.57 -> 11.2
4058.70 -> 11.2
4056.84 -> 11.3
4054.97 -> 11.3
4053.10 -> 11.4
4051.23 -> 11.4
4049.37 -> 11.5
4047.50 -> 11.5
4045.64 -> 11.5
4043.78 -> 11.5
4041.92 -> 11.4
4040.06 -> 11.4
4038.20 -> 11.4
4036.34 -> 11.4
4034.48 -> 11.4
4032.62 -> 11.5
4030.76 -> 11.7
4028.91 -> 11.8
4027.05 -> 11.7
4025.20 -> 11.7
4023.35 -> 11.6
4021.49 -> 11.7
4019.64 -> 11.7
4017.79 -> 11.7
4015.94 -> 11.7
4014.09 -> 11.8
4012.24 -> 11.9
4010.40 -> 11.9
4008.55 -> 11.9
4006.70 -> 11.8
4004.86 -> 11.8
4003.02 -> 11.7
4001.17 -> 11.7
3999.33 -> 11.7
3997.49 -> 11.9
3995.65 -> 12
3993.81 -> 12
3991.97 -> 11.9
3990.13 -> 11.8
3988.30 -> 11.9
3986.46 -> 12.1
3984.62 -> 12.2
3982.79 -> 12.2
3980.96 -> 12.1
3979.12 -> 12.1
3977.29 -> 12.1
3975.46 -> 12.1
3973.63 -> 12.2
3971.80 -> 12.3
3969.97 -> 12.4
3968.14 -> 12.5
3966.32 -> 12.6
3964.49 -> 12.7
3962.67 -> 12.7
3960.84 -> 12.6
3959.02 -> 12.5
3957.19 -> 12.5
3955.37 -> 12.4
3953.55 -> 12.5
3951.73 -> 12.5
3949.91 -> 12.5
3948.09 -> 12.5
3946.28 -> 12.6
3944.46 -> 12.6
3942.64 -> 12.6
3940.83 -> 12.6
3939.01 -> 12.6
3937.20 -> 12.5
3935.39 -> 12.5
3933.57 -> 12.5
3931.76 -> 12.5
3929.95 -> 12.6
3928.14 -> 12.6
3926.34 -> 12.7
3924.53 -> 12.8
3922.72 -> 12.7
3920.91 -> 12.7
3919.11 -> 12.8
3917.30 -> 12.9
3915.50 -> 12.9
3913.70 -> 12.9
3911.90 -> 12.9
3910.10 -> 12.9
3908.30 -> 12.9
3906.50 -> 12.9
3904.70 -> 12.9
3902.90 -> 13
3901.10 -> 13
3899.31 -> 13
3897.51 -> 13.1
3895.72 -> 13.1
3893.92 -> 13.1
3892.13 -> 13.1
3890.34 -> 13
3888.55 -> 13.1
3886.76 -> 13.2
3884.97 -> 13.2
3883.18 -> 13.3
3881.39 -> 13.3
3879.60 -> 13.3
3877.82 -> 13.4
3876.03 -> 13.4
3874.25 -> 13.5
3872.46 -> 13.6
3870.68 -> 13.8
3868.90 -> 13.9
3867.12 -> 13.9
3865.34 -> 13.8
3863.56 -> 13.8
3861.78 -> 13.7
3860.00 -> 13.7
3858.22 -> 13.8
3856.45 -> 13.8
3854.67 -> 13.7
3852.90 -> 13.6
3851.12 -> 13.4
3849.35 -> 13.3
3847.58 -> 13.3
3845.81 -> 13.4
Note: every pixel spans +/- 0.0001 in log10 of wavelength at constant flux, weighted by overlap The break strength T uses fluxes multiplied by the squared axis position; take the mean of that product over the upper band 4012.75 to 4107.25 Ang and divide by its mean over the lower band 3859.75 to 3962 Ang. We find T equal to 0.97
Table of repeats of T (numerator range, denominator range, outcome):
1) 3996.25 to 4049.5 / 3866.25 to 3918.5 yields 0.94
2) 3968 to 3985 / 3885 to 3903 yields 0.97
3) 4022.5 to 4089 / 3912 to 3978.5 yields 0.97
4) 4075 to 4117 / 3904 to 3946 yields 1.01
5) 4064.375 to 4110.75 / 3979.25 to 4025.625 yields 1.03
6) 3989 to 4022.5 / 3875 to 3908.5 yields 0.95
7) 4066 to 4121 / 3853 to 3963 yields 0.99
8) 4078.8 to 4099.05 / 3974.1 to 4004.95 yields 1.05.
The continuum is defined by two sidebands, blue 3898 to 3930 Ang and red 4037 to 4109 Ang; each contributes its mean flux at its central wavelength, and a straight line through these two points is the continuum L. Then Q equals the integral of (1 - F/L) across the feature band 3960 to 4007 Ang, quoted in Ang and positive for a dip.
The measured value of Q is 0.7 Ang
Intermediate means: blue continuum 12.8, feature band 12.1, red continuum 11.6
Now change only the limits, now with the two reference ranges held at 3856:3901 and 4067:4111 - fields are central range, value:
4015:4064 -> 2.73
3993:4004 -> 0.58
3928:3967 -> 1.00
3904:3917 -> 0.27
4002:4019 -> 0.82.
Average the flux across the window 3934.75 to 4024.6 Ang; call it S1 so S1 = 12.2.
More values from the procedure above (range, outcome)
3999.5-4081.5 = 11.6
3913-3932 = 12.7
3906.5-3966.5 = 12.6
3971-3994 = 12.1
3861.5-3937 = 13.1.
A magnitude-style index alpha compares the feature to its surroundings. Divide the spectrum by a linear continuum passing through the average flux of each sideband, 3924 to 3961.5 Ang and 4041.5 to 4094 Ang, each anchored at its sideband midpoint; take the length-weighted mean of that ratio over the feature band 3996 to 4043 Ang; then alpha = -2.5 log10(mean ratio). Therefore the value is 0.03 mag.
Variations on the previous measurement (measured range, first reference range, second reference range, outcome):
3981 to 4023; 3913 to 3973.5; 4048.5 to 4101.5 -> 0.03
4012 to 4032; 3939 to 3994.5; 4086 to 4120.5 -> 0.04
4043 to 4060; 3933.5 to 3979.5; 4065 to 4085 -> 0.04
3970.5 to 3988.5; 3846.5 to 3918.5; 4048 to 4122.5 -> 0.03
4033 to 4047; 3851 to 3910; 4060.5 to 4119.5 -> 0.06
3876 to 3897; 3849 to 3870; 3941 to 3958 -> 0.01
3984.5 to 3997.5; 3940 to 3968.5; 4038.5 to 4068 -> 0.01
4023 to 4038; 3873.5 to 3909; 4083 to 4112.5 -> 0.06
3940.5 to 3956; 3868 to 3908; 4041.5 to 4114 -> 0.02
